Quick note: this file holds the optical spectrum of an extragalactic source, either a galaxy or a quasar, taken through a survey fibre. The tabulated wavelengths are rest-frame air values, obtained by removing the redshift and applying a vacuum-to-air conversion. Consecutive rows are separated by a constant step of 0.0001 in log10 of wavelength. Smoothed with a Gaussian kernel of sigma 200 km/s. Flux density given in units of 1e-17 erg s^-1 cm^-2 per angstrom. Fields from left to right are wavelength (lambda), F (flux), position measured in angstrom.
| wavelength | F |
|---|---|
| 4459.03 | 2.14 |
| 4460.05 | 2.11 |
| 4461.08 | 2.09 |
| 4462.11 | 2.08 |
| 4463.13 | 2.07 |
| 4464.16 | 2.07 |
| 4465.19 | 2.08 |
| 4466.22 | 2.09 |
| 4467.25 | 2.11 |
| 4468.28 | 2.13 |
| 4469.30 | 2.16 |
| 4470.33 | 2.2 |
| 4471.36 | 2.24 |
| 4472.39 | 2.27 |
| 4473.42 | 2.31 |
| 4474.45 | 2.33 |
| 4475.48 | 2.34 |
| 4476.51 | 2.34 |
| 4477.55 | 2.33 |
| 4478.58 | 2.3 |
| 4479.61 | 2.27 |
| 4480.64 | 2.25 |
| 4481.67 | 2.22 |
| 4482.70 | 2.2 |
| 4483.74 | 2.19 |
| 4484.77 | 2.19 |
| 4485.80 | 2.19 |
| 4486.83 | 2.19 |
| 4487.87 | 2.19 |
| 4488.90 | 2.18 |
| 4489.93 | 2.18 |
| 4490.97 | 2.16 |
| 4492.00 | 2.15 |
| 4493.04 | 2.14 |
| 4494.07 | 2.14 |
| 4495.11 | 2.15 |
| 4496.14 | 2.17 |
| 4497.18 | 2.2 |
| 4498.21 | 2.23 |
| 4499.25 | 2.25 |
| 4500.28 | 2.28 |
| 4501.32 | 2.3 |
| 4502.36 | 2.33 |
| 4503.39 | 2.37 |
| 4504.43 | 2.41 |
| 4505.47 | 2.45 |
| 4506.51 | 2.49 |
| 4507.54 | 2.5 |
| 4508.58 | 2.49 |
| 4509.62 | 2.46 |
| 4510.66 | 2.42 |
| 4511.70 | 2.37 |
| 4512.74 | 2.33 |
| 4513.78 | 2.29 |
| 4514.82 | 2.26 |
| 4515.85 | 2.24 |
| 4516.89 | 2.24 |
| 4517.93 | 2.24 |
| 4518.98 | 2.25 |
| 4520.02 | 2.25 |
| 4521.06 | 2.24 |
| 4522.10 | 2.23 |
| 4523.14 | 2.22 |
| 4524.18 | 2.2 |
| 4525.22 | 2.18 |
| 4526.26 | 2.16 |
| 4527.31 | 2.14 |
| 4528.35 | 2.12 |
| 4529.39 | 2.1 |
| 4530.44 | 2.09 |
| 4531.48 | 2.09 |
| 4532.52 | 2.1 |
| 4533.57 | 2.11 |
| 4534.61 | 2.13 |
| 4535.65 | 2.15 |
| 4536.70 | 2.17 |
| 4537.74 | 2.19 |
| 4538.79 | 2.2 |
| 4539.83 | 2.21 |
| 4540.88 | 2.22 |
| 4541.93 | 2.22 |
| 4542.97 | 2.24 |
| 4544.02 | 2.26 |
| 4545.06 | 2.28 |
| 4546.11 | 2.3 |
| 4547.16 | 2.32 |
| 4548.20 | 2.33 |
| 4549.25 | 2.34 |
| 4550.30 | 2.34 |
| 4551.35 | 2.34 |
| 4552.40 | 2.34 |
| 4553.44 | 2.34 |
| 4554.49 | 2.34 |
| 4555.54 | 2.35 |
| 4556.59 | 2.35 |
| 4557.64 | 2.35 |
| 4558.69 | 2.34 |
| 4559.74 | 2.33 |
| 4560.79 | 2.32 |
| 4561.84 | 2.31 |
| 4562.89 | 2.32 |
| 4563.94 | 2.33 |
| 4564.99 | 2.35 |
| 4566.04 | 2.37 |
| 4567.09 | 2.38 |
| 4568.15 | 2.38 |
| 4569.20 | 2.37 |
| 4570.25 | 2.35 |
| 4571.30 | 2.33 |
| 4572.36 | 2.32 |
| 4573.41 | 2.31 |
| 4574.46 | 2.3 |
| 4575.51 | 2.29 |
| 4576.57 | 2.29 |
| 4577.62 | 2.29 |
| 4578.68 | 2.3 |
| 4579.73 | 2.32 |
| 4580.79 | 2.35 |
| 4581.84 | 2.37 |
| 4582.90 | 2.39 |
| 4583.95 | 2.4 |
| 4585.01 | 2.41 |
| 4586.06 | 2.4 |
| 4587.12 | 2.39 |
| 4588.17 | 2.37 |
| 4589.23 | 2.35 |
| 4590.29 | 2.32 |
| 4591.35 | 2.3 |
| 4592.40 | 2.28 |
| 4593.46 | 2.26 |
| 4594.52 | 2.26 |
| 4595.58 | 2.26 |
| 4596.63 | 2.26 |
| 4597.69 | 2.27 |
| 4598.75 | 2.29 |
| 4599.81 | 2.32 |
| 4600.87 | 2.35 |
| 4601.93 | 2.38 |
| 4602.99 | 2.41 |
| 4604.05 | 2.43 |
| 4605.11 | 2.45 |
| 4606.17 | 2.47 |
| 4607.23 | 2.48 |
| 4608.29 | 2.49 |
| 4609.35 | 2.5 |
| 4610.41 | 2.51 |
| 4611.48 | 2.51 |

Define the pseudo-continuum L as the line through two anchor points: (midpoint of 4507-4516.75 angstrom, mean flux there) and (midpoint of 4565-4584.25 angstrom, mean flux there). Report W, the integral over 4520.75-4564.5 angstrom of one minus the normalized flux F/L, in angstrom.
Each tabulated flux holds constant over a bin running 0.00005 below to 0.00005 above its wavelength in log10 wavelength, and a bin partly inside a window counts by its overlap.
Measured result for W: 2.1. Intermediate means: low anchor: 2.37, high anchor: 2.34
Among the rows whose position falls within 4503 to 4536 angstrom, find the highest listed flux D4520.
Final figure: 2.5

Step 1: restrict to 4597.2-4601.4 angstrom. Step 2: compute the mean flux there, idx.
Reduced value 2.31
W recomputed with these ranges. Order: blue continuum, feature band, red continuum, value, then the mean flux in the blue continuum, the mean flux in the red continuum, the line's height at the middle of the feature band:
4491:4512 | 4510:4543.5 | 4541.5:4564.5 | 1.56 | 2.31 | 2.32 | 2.31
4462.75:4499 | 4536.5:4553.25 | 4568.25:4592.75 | 0.13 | 2.2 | 2.34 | 2.29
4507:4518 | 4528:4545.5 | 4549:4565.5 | 1.31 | 2.36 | 2.34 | 2.35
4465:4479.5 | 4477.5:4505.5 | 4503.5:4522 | 0.69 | 2.23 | 2.35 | 2.29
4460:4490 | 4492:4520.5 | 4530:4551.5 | -1.22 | 2.2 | 2.22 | 2.21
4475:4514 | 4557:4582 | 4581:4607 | 0.02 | 2.28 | 2.35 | 2.33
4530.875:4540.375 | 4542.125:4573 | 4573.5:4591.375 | -1.24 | 2.15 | 2.34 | 2.24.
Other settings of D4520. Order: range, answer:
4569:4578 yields 2.37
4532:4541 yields 2.22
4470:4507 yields 2.49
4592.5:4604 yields 2.41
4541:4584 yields 2.4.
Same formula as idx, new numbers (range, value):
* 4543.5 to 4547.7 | 2.29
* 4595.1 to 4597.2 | 2.27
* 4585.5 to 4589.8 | 2.38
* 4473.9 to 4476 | 2.34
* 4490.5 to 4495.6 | 2.15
